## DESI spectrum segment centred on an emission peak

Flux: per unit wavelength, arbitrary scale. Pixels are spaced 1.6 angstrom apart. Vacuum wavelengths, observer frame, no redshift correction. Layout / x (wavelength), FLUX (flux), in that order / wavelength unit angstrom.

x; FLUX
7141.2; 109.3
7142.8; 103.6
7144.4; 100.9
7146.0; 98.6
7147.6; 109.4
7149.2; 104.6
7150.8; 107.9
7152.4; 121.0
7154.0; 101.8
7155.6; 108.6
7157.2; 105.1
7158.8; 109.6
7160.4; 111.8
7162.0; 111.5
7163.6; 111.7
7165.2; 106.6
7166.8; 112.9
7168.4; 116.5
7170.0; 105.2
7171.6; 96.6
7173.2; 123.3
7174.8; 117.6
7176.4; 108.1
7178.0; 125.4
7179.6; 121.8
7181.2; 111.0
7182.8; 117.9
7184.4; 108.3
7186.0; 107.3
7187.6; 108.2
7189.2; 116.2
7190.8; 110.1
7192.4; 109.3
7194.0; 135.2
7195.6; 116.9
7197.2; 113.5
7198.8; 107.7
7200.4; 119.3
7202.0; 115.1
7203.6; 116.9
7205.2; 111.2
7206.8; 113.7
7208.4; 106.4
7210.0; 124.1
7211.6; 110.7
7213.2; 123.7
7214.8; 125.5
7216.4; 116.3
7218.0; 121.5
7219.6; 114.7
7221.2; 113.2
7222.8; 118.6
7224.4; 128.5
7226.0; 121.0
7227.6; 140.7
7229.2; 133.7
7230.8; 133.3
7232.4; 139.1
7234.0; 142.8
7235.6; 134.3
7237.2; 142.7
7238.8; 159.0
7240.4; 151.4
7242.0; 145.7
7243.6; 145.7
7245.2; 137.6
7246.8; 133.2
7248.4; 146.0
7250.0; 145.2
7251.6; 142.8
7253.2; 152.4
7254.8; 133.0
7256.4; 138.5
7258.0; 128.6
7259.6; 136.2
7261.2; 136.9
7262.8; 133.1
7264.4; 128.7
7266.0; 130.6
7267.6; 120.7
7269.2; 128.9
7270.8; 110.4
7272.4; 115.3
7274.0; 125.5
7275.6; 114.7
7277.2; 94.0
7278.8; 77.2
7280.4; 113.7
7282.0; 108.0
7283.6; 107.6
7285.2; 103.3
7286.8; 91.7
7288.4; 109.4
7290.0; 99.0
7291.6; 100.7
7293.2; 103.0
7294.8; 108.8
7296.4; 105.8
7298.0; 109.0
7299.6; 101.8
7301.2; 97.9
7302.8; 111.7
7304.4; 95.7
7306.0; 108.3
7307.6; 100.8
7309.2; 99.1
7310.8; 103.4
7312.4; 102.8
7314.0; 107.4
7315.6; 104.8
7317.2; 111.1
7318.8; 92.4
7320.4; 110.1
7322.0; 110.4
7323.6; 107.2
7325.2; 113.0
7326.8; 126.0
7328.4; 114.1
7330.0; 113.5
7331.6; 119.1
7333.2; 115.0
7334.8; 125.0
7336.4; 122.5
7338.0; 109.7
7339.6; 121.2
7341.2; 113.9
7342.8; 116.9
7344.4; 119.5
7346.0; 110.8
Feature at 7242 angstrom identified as Mg II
